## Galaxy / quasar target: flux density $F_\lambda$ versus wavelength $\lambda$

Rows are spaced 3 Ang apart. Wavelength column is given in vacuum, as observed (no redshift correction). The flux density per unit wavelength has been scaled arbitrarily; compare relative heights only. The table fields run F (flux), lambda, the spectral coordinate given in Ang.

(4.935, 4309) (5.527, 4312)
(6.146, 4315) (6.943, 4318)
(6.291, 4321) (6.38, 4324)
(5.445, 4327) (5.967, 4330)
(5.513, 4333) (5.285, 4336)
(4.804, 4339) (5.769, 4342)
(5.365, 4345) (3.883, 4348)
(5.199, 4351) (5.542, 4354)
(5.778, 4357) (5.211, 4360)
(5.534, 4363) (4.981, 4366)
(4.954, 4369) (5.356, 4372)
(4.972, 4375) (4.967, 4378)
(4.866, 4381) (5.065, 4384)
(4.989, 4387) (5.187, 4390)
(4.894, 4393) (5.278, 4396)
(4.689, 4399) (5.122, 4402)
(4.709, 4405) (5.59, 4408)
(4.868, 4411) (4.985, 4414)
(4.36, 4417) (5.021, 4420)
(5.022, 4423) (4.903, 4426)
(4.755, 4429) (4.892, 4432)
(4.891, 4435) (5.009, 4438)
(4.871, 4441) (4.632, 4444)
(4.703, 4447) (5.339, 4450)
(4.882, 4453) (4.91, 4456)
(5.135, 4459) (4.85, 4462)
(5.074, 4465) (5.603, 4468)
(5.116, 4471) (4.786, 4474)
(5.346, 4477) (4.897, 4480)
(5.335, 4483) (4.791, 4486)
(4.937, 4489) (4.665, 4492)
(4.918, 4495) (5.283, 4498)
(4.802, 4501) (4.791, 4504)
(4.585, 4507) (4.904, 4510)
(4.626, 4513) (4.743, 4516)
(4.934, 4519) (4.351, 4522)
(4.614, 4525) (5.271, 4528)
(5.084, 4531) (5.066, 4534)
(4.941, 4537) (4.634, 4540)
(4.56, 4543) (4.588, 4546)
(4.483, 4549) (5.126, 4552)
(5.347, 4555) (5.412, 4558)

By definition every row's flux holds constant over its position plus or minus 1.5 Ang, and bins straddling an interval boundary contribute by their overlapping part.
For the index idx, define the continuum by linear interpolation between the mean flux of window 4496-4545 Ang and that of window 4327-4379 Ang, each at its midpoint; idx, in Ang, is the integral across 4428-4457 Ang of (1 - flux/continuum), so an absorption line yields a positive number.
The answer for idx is 0.8 Ang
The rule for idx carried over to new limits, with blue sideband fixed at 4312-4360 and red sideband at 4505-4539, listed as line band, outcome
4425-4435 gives 0.7 Ang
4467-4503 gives -0.3 Ang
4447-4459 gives 0.2 Ang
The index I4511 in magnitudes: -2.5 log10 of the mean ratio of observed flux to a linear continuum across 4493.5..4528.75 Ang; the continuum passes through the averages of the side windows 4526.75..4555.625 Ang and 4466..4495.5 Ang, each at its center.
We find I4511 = 0.04 mag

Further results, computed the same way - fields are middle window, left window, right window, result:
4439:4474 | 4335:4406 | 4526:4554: -0.004 mag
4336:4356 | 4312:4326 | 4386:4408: 0.146 mag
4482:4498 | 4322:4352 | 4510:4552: -0.010 mag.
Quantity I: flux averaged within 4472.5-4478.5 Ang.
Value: 5.07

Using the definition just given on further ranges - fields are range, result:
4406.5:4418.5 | 4.95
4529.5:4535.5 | 5.08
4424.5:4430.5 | 4.83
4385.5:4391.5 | 5.09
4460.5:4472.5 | 5.16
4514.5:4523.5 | 4.68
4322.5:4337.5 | 5.72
